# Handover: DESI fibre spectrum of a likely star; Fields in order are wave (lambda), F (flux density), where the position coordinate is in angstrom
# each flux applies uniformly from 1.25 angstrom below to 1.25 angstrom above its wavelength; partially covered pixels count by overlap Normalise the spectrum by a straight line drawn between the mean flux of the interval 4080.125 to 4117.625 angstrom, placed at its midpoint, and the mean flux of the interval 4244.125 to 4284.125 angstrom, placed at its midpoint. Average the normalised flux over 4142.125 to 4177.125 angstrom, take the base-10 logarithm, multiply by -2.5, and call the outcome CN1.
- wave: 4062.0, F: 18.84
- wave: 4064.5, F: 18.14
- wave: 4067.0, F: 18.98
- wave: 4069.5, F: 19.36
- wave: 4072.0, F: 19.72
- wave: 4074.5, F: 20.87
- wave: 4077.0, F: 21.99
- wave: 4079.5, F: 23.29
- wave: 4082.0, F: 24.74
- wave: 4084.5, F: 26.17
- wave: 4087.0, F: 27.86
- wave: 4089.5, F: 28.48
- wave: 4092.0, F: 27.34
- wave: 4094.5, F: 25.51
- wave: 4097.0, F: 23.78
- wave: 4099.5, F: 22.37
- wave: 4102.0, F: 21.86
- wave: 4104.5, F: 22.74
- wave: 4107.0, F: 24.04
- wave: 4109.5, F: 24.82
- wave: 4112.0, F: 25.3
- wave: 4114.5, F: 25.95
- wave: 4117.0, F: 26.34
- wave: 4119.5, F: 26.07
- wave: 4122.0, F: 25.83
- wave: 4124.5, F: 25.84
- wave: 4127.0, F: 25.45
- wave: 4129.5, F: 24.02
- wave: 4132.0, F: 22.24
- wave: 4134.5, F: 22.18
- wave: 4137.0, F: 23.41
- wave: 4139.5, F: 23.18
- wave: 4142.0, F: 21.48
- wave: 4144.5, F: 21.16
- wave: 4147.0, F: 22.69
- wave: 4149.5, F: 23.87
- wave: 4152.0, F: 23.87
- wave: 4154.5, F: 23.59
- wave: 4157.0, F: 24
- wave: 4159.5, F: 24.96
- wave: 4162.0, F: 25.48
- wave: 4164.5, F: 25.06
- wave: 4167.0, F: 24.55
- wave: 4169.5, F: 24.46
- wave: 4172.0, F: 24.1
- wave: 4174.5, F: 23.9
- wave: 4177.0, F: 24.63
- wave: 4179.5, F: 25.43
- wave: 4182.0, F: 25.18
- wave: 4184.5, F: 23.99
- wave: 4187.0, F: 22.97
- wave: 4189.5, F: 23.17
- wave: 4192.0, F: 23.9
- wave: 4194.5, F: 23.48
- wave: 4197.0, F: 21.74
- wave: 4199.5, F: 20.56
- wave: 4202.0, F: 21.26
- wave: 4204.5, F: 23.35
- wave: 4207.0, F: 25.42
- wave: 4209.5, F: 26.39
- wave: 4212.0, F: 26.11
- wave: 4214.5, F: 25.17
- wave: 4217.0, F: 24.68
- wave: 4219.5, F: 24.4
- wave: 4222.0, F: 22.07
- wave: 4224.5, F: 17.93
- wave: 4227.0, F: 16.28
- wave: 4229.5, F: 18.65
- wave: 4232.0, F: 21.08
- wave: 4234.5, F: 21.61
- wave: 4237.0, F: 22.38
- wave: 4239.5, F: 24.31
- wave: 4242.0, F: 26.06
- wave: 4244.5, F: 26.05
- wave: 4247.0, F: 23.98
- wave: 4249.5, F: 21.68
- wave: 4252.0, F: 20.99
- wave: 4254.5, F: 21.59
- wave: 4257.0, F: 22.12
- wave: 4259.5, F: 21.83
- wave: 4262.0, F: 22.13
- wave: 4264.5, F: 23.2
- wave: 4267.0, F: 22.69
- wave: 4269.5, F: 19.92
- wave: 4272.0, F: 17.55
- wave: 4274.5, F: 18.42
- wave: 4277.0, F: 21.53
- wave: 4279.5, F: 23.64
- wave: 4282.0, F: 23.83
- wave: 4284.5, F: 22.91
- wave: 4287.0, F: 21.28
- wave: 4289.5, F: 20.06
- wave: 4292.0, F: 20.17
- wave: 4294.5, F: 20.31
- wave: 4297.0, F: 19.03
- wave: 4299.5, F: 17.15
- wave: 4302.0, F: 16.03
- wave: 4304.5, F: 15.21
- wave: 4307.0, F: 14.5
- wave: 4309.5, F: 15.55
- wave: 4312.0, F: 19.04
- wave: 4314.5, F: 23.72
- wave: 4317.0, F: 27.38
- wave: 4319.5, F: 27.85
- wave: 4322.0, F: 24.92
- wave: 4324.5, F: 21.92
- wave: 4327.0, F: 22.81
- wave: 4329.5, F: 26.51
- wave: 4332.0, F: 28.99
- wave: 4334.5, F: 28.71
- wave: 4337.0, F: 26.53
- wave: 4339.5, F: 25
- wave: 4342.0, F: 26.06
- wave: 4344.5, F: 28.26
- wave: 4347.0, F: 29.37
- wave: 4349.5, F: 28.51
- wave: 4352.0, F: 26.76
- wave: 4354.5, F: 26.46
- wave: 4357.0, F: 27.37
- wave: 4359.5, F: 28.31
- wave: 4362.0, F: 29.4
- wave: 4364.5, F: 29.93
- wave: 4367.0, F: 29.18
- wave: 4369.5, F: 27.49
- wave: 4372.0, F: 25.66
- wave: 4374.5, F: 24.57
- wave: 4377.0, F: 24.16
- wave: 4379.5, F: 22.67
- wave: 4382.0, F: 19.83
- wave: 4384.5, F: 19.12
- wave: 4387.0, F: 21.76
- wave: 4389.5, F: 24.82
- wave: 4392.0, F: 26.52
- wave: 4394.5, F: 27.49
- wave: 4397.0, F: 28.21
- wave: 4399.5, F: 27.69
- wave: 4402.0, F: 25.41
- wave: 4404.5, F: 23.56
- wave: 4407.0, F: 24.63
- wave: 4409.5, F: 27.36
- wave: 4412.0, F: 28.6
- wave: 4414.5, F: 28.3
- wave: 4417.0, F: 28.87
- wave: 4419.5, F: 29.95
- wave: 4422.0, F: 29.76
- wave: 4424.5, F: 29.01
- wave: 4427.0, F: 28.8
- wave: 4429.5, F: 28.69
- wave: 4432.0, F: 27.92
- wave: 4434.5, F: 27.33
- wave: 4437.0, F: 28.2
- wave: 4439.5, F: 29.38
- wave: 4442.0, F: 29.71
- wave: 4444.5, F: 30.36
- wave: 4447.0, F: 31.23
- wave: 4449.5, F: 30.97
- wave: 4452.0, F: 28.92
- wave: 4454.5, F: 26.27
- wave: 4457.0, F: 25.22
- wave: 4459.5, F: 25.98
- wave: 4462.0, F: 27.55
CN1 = 0.00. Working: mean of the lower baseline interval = 25.1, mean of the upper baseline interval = 21.9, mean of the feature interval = 23.9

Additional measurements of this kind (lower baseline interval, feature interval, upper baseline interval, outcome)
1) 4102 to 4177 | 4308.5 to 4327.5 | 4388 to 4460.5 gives 0.153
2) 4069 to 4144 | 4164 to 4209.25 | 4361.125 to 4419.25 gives 0.038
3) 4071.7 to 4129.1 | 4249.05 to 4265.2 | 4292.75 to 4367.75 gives 0.118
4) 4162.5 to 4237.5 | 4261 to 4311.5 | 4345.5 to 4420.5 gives 0.242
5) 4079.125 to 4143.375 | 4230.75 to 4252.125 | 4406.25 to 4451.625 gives 0.138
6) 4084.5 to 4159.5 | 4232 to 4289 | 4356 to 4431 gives 0.150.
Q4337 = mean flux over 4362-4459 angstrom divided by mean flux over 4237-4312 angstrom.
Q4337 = 1.30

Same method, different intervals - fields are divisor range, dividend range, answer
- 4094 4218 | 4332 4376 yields 1.15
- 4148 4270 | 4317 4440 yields 1.15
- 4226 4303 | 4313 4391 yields 1.22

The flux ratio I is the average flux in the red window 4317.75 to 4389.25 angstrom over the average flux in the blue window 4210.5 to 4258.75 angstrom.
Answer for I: 1.16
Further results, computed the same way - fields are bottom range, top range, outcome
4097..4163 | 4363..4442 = 1.11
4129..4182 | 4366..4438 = 1.11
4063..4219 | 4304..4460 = 1.10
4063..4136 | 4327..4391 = 1.10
